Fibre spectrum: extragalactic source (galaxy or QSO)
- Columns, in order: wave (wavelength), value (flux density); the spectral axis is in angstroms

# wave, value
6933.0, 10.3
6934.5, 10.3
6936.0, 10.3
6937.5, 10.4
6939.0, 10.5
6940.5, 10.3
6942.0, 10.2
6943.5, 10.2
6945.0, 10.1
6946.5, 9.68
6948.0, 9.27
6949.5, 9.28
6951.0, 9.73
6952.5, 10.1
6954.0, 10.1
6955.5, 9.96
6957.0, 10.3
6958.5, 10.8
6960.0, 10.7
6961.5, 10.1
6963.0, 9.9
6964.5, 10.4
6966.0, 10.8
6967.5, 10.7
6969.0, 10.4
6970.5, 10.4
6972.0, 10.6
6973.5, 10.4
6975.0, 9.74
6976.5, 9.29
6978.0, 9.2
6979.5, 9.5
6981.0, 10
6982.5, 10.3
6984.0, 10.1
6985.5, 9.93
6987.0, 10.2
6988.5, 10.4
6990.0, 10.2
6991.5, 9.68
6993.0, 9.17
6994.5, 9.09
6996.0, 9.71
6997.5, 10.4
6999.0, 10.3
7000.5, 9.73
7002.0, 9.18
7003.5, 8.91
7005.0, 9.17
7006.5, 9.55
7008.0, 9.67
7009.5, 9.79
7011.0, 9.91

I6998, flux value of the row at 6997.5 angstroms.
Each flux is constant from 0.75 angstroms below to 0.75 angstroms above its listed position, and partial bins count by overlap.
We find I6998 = 10.4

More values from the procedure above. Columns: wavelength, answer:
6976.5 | 9.29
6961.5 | 10.1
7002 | 9.18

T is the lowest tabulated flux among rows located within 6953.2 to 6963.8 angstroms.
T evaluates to 9.9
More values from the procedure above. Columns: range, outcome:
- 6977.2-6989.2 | 9.2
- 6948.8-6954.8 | 9.28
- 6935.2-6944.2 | 10.2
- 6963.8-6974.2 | 10.4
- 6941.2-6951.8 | 9.27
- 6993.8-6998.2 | 9.09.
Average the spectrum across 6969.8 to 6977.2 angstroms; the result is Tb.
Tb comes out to 10.1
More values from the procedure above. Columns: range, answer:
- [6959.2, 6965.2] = 10.3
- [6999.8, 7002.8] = 9.44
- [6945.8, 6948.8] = 9.47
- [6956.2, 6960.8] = 10.6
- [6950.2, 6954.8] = 9.97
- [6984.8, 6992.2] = 10.1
